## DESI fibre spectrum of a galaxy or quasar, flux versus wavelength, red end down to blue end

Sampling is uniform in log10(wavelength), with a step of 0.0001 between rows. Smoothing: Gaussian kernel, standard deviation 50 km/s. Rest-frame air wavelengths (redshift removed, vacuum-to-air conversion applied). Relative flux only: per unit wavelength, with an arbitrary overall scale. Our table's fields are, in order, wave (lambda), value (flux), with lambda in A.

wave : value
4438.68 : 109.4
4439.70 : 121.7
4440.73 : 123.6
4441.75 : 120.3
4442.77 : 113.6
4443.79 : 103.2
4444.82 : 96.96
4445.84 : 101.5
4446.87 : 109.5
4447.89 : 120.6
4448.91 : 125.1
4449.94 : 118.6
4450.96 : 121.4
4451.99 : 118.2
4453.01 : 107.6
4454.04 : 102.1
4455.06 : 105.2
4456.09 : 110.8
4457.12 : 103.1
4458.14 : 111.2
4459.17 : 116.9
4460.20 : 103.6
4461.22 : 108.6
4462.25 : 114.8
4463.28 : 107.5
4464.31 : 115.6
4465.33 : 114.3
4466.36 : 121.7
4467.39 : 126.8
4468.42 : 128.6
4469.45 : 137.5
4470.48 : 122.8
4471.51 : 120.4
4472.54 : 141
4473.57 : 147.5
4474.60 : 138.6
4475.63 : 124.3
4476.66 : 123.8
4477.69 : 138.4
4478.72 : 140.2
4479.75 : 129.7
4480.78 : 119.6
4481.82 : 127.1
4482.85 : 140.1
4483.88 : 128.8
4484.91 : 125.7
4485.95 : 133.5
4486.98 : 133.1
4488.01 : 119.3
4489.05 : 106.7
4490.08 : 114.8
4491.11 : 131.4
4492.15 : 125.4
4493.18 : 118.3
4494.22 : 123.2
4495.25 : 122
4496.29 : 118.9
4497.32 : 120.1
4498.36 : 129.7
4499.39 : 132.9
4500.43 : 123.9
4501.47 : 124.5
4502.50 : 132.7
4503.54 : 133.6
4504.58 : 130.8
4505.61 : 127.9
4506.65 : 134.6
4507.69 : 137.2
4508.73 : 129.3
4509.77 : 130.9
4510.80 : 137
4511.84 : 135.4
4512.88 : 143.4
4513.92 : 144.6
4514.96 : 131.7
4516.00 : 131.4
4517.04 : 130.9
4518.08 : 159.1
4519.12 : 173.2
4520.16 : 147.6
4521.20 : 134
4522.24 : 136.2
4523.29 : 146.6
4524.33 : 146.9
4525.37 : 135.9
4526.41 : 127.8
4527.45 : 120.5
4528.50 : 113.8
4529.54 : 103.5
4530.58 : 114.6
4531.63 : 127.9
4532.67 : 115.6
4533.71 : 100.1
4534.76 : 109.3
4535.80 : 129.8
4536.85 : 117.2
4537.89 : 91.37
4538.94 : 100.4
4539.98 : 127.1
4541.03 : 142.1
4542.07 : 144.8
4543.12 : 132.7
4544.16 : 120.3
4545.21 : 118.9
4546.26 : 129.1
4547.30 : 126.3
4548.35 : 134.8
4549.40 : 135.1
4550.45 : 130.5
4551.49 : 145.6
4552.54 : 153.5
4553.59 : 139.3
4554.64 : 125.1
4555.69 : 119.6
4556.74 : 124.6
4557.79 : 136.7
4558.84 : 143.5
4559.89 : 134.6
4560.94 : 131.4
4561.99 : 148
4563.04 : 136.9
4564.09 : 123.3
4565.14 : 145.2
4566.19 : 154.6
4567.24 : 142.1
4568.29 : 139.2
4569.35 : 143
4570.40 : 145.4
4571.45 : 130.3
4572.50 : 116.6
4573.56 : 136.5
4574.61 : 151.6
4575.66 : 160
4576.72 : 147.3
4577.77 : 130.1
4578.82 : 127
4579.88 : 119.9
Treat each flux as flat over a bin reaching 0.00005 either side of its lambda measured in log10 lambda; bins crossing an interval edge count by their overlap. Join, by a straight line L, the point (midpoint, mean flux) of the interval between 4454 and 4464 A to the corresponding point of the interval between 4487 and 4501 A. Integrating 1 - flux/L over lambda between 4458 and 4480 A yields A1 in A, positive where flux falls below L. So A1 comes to -2.3 A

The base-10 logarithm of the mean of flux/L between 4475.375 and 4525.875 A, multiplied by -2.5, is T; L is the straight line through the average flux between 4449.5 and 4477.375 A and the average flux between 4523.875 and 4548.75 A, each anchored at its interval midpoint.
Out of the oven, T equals -0.10 mag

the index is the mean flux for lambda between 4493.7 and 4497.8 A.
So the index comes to 121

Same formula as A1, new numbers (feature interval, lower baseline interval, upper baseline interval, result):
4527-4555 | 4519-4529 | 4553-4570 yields 2.61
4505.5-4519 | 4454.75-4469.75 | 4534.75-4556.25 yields -1.67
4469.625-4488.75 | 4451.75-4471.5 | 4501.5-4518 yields -1.38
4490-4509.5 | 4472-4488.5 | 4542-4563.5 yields 0.76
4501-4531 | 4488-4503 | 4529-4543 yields -3.51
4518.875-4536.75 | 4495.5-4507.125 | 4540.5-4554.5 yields 0.57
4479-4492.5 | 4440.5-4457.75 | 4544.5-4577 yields -0.69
